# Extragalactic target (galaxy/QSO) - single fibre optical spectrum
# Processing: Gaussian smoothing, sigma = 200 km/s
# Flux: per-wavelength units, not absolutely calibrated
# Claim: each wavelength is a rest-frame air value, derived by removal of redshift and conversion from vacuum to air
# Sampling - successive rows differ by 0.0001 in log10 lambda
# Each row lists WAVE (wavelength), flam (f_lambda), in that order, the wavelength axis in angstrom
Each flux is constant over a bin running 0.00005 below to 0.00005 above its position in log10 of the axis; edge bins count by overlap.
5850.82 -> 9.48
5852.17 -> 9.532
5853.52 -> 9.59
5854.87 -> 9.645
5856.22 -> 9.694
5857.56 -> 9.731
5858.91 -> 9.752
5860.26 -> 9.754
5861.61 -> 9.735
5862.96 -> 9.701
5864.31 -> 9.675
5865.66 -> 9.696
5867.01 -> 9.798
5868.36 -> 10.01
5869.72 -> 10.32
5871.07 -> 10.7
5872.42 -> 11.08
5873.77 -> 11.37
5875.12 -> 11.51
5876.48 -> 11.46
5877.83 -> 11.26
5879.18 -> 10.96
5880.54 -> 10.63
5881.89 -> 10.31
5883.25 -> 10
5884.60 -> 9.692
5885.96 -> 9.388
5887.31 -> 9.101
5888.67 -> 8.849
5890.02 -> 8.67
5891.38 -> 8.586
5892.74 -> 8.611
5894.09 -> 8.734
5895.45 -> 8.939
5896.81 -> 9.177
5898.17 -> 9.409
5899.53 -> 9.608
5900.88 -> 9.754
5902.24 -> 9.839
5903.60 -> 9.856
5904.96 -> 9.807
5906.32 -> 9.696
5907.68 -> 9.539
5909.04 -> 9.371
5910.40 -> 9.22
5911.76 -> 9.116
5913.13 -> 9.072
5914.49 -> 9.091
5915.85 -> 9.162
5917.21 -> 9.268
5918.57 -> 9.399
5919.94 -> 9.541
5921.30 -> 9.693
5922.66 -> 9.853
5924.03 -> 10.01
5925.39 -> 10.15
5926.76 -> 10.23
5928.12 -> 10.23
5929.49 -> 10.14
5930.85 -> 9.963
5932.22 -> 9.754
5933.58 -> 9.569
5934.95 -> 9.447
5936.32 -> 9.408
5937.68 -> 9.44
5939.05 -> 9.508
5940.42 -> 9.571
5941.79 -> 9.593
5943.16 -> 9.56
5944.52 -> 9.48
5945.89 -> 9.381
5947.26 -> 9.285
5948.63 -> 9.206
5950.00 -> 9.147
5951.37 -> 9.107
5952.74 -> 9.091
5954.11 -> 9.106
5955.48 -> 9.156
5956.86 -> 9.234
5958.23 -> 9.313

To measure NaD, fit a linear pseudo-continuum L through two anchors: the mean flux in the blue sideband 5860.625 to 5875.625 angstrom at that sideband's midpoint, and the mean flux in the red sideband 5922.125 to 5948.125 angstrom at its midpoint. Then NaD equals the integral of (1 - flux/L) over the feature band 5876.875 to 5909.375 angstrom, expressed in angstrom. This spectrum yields 1.6 angstrom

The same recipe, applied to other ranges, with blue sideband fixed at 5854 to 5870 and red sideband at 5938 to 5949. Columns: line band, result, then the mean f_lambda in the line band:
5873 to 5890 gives -1.1 angstrom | 10.3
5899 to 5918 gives 0.3 angstrom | 9.46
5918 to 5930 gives -0.5 angstrom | 9.91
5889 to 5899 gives 0.8 angstrom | 8.88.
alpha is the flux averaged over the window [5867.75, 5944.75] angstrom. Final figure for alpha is 9.75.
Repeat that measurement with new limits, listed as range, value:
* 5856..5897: 9.91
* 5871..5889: 10.5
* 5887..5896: 8.77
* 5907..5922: 9.32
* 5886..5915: 9.24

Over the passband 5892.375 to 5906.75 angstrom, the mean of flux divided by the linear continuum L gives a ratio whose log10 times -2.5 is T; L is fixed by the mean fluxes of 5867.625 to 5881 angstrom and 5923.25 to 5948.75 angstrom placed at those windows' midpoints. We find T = 0.11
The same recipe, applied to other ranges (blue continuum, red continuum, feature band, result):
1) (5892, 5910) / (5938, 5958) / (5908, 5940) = -0.03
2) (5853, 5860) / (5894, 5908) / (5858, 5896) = -0.04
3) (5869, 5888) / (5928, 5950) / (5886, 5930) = 0.07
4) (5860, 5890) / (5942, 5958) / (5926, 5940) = -0.03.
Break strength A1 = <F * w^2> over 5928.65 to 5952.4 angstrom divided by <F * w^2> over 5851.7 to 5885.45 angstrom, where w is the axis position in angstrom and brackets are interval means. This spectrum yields 0.95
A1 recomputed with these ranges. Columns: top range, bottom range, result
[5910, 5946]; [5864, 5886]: 0.93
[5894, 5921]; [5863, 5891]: 0.93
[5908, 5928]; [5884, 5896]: 1.08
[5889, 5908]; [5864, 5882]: 0.88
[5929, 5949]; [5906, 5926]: 1.02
